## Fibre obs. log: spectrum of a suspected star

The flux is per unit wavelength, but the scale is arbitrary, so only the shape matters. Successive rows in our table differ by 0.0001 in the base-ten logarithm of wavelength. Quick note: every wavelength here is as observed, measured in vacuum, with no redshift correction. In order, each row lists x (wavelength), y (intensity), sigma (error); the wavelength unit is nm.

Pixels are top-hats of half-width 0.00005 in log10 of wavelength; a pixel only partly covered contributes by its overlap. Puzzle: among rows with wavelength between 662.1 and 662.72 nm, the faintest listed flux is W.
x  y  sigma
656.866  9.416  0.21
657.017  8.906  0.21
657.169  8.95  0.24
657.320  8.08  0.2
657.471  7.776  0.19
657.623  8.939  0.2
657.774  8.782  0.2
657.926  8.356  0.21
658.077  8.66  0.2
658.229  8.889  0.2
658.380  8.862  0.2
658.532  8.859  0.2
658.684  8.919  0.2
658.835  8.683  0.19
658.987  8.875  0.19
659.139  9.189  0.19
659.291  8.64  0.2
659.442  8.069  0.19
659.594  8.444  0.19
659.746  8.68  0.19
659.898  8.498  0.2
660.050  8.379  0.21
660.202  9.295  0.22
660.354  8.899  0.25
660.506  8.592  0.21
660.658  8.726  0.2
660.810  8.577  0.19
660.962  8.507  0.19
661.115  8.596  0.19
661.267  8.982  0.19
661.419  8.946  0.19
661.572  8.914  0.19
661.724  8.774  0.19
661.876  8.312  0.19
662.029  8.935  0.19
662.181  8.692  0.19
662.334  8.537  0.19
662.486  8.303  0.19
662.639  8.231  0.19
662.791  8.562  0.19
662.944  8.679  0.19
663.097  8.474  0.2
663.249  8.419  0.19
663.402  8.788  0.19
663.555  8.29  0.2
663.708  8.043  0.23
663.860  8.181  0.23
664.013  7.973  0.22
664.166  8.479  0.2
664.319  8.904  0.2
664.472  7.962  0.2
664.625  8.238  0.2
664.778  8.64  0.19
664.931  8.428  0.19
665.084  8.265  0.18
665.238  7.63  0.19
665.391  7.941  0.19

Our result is 8.231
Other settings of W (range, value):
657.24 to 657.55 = 7.776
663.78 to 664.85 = 7.962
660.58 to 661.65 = 8.507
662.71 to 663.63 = 8.29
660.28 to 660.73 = 8.592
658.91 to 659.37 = 8.64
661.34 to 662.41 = 8.312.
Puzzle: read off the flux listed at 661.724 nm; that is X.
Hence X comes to 8.774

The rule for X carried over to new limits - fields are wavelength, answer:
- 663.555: 8.29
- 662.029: 8.935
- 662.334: 8.537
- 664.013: 7.973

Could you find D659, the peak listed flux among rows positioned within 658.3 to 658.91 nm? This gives 8.919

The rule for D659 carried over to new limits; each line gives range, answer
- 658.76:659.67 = 9.189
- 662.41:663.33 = 8.679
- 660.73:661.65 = 8.982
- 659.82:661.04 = 9.295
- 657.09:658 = 8.95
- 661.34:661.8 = 8.946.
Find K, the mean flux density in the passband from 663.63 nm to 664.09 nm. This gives 8.07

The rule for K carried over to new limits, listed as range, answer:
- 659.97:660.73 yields 8.78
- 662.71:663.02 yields 8.62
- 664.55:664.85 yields 8.44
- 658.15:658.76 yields 8.88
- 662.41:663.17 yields 8.45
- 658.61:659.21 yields 8.92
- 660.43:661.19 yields 8.6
